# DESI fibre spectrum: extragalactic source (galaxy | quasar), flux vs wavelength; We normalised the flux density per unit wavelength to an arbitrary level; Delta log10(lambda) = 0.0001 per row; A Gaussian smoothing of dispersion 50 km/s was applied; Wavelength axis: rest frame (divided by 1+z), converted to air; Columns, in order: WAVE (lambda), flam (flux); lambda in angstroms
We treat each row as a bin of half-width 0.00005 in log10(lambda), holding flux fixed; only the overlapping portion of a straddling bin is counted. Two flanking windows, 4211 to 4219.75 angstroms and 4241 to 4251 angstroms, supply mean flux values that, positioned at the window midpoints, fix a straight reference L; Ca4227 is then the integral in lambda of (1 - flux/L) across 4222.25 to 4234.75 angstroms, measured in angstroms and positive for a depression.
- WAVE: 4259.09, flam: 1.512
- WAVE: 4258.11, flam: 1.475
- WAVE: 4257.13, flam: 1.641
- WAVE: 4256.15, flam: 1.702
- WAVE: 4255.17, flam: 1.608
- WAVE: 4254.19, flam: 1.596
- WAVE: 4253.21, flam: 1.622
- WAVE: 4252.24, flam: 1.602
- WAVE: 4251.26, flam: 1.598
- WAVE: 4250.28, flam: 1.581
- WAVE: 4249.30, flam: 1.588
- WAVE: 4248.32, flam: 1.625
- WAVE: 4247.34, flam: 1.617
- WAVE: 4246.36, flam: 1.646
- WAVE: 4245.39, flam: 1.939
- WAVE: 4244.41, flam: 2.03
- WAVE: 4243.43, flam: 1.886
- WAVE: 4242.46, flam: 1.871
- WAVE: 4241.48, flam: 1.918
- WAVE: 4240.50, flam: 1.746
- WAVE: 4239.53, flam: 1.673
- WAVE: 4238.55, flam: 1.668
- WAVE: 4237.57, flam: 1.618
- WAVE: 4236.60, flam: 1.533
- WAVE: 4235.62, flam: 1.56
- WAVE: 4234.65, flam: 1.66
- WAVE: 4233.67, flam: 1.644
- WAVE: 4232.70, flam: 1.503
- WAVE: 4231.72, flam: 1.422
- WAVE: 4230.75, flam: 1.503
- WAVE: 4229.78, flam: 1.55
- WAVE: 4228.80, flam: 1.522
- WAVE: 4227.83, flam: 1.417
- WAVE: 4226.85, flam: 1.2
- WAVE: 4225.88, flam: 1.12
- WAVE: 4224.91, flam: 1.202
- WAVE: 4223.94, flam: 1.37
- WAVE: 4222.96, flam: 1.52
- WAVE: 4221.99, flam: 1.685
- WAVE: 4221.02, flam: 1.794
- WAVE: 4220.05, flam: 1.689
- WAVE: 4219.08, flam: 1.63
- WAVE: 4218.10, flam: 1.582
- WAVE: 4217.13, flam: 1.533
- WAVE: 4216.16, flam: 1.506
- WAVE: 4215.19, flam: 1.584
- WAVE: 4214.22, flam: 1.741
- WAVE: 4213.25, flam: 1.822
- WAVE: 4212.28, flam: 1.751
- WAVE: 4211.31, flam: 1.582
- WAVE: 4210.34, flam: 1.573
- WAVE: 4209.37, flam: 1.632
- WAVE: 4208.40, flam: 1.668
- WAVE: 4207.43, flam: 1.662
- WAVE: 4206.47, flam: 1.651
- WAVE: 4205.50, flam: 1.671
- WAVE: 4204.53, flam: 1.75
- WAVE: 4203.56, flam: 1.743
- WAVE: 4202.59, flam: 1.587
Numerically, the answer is 1.9 angstroms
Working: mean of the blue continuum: 1.64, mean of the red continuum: 1.77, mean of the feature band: 1.43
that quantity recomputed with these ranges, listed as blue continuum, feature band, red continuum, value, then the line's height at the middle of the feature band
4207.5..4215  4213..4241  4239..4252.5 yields 2.54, 1.7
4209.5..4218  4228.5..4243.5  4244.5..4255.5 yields 0.08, 1.65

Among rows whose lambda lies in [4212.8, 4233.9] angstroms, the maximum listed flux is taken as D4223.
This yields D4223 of 1.822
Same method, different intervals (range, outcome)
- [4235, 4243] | 1.918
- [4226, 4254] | 2.03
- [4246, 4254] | 1.646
